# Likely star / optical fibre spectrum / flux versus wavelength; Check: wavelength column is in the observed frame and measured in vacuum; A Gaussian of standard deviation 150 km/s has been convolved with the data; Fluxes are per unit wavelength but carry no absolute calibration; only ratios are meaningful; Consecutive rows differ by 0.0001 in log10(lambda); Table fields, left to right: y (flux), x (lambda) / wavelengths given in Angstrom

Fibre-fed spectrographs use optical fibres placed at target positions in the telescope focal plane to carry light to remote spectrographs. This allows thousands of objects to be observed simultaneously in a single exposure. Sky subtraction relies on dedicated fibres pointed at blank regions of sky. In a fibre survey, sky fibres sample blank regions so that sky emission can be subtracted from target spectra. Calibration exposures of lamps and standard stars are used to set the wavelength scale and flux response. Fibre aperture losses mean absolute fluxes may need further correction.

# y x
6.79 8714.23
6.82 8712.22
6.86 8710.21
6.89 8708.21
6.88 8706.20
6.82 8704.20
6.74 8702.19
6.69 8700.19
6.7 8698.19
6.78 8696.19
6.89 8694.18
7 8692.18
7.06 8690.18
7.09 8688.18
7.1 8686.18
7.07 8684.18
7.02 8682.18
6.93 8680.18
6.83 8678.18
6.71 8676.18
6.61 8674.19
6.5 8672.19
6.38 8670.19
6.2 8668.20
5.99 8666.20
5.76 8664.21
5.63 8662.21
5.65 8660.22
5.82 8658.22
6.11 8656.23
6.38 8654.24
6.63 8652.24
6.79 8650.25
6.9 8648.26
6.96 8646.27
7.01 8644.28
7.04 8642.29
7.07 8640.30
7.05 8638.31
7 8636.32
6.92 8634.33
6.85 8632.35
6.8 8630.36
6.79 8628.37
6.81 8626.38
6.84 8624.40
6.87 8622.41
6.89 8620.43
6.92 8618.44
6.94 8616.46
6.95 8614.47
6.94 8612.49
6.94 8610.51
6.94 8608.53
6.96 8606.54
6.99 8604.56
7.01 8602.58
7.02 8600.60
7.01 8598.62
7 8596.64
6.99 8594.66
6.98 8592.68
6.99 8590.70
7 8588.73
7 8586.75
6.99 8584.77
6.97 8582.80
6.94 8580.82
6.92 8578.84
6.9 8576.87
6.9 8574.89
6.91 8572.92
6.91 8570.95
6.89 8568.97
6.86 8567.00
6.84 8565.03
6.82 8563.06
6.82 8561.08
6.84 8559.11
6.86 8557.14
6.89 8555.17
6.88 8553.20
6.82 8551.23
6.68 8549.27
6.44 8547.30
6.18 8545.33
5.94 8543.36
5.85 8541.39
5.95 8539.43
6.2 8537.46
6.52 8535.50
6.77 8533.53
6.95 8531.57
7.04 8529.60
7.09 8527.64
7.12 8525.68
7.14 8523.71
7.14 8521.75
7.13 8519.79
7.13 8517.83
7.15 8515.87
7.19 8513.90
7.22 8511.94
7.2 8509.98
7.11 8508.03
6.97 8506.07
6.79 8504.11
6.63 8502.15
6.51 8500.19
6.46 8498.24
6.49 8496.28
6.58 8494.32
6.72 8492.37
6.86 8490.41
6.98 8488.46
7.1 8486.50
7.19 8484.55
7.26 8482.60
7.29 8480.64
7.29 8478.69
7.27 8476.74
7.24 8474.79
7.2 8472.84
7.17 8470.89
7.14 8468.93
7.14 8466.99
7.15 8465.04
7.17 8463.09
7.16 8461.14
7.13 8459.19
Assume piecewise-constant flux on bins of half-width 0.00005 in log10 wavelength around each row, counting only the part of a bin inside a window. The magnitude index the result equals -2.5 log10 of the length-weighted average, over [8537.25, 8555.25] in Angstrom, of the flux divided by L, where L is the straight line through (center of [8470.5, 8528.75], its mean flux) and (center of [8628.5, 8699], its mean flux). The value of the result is 0.09 mag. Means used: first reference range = 7.02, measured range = 6.37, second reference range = 6.66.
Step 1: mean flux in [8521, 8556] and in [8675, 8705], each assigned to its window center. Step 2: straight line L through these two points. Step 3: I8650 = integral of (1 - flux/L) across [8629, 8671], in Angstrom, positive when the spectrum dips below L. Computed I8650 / 1.86 Angstrom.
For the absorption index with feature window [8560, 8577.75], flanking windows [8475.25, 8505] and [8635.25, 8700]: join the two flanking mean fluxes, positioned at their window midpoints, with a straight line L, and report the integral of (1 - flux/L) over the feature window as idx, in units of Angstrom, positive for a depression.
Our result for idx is -0.2 Angstrom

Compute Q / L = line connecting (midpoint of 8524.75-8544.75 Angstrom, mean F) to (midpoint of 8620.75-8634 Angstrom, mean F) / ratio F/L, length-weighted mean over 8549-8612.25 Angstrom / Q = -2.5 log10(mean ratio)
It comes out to -0.04 mag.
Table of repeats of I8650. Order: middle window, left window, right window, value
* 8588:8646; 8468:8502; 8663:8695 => -1.44 Angstrom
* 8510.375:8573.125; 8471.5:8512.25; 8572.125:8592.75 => 1.55 Angstrom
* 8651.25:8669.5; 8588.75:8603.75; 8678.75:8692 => 2.60 Angstrom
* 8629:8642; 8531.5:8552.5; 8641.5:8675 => -1.18 Angstrom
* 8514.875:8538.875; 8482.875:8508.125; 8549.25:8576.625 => -0.36 Angstrom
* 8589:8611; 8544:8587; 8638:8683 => -0.91 Angstrom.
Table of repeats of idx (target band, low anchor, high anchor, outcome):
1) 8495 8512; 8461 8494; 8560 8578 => 0.6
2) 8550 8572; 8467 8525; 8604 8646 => 0.4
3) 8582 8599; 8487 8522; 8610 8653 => -0.2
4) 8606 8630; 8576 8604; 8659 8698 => -0.1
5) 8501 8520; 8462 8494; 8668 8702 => 0.1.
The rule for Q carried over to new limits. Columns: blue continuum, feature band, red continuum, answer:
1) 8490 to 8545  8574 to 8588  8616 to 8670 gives -0.04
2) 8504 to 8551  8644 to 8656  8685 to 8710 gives 0.02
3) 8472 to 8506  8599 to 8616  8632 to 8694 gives -0.04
